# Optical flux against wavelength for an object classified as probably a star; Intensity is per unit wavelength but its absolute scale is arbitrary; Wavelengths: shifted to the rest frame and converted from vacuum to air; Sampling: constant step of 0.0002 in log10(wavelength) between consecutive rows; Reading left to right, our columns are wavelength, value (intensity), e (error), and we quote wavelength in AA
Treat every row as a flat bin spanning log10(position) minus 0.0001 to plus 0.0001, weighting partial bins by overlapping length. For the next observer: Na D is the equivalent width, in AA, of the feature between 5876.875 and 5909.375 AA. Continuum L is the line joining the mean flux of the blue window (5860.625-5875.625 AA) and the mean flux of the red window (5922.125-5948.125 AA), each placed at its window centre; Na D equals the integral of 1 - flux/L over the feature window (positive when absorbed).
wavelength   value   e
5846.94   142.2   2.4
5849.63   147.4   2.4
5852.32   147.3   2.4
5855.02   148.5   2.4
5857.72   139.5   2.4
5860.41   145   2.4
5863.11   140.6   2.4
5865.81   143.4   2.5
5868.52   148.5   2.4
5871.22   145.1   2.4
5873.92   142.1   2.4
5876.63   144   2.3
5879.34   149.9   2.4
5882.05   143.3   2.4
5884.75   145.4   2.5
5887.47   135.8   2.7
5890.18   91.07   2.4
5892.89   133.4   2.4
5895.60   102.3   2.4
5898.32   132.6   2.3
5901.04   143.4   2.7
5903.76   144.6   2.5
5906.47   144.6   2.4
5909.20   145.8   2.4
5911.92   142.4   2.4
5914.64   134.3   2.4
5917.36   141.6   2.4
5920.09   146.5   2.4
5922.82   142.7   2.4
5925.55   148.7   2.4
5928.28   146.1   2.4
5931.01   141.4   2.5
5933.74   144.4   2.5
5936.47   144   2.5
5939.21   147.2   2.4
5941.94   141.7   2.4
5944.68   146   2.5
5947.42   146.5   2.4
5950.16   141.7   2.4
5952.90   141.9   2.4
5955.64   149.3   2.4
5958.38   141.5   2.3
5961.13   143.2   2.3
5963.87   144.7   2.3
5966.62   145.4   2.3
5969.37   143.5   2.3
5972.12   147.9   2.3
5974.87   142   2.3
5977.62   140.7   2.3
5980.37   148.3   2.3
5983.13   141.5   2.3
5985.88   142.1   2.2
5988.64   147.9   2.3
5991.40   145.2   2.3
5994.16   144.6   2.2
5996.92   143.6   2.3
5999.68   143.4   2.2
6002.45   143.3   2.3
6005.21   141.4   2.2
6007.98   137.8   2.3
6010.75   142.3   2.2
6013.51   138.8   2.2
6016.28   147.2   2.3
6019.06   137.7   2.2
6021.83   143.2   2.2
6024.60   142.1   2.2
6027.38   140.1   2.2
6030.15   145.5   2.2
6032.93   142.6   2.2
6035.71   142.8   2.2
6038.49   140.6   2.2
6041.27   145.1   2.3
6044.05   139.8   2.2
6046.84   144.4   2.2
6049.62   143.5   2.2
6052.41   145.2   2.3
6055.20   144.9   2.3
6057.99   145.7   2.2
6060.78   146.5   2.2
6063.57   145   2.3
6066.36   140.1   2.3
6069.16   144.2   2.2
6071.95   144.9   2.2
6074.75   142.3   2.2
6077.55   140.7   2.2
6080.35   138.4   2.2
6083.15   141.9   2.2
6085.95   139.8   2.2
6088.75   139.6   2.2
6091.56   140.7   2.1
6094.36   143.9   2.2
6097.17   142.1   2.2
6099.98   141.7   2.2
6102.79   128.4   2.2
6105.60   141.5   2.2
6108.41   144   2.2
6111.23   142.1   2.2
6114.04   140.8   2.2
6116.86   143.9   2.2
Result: 2.3 AA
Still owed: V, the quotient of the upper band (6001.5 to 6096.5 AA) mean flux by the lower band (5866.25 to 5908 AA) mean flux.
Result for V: 1.0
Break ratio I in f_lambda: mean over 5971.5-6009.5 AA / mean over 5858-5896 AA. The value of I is 1.04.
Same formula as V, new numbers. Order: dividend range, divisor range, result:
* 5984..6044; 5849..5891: 1.01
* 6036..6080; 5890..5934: 1.04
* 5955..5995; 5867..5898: 1.07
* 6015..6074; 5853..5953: 1.02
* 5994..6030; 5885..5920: 1.06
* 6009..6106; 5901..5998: 0.99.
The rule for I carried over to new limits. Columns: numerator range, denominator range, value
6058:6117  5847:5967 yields 1.00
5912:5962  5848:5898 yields 1.04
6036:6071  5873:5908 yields 1.07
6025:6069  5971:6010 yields 1.00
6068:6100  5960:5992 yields 0.98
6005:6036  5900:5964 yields 0.98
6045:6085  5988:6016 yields 1.00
